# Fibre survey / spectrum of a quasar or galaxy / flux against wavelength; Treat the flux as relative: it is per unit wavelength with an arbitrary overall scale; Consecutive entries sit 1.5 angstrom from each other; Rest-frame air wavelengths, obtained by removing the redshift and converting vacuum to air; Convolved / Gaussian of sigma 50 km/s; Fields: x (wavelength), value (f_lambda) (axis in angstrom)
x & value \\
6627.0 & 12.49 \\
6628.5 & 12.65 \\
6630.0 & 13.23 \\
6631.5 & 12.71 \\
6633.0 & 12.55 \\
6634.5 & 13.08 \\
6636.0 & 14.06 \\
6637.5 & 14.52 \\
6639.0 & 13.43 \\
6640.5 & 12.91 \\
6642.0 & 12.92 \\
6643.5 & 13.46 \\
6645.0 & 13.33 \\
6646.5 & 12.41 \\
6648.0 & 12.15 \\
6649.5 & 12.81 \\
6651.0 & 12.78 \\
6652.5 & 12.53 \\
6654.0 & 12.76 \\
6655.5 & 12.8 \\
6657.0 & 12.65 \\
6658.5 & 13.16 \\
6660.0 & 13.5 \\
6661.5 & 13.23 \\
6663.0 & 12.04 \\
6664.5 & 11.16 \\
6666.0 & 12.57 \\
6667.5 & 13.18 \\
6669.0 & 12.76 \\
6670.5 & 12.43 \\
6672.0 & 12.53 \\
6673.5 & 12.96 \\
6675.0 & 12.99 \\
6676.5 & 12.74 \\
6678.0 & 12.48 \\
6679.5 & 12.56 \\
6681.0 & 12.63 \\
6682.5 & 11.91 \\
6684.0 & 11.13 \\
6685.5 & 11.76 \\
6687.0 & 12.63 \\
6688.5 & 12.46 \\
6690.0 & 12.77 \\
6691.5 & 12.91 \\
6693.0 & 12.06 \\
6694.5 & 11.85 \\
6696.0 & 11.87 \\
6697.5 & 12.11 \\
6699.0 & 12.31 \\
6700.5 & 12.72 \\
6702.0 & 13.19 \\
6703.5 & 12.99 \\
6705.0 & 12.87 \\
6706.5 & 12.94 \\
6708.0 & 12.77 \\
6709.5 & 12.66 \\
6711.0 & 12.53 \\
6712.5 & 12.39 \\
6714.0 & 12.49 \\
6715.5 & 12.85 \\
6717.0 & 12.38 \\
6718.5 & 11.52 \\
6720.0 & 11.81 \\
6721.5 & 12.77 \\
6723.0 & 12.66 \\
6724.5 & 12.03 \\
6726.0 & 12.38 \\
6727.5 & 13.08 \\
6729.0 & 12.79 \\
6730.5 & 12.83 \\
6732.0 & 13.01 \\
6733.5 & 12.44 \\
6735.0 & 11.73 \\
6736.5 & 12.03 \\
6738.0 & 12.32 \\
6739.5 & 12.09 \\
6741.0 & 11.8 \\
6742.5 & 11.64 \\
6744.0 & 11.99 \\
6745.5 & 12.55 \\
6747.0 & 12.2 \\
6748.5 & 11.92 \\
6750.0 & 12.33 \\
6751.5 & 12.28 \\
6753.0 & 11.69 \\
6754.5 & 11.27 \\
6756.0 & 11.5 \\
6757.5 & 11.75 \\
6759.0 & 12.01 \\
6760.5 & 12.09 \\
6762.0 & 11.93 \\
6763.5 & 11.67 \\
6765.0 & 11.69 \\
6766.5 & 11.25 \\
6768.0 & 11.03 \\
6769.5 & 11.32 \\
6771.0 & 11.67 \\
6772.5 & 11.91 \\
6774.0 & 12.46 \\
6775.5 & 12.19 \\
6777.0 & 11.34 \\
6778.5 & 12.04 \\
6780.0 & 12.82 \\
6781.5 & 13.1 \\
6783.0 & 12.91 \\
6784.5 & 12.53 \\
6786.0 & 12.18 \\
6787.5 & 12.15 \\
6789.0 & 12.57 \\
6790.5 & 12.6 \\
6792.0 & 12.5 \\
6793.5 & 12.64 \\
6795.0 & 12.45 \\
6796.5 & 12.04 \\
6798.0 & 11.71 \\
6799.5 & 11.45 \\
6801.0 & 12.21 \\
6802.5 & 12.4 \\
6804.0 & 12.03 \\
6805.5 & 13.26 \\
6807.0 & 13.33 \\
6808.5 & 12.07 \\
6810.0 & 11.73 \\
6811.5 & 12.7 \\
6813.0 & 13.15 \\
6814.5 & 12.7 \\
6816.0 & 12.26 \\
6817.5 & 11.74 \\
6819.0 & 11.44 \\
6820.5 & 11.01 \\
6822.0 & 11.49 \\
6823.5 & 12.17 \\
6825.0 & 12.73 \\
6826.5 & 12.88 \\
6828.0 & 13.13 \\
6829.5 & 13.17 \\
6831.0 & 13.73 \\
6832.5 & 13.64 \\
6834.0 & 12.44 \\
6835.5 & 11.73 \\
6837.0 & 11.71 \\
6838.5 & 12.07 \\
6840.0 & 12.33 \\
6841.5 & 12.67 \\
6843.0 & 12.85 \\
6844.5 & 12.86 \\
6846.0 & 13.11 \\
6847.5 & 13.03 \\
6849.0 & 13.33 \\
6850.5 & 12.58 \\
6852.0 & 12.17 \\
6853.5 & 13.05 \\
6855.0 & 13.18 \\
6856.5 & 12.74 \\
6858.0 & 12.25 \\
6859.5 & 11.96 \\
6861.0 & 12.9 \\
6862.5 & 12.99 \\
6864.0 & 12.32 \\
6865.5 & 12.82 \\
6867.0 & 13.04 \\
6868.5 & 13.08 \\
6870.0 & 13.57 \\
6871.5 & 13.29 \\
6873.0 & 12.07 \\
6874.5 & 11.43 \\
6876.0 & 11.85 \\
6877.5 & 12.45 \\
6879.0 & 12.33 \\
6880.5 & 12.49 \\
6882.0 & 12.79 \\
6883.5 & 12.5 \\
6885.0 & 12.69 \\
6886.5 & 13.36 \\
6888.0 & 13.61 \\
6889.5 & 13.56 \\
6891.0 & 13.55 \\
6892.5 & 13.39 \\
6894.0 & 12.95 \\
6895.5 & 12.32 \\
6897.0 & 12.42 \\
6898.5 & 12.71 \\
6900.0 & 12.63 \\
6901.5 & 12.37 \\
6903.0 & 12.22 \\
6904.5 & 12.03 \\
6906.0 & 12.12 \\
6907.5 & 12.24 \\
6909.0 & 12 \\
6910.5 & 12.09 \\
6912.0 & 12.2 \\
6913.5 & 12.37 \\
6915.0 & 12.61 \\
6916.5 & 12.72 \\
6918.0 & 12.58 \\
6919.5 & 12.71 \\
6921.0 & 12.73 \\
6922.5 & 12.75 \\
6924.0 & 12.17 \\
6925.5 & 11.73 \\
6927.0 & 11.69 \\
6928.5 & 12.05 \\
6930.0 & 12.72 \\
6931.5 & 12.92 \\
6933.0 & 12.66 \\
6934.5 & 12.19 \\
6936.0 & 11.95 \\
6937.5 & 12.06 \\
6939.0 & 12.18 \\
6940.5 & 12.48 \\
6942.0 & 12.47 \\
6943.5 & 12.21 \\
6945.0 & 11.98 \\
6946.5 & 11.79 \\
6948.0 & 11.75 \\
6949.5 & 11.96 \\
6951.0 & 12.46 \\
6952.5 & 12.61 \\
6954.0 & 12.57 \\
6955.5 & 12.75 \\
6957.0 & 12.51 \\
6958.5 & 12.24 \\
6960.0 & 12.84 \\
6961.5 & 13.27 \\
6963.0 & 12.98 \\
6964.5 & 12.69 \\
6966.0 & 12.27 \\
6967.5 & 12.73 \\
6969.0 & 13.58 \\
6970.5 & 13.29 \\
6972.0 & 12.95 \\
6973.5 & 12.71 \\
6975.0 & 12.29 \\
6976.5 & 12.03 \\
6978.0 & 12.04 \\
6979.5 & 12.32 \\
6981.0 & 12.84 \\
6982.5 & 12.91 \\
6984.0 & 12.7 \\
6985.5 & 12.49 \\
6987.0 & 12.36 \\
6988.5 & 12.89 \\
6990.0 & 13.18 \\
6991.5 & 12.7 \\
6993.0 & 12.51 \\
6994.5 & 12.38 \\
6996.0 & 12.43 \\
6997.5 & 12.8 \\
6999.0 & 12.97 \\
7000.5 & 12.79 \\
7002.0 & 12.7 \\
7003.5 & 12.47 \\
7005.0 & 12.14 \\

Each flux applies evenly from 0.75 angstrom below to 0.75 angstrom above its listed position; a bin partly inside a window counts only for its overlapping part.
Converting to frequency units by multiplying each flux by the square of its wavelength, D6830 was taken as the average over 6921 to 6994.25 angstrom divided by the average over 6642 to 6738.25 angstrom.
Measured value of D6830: 1.08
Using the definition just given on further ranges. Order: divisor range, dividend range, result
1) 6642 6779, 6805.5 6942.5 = 1.07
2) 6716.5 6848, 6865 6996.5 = 1.07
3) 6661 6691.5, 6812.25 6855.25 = 1.06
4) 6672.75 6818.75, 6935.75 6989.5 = 1.09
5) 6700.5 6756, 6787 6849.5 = 1.04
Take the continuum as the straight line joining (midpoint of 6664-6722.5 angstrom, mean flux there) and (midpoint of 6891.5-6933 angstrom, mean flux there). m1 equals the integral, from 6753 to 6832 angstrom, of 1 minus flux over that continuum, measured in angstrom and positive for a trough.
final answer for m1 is 1.6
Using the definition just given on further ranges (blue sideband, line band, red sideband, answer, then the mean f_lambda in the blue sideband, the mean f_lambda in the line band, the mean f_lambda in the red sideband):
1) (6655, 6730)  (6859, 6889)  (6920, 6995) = -0.5 angstrom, 12.5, 12.7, 12.5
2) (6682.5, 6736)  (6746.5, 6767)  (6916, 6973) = 1.0 angstrom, 12.4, 11.8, 12.5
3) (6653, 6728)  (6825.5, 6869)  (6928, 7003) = -0.7 angstrom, 12.5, 12.7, 12.5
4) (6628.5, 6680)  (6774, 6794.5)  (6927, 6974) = 0.4 angstrom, 12.9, 12.4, 12.5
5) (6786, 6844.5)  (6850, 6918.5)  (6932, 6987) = -1.0 angstrom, 12.4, 12.6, 12.5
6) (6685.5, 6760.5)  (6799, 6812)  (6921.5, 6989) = 0.0 angstrom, 12.3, 12.4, 12.5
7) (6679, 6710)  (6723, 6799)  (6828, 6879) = 2.4 angstrom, 12.4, 12.1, 12.7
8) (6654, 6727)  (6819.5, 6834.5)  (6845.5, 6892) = 0.1 angstrom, 12.5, 12.6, 12.8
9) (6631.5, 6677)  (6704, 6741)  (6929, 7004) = 1.0 angstrom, 12.9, 12.5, 12.5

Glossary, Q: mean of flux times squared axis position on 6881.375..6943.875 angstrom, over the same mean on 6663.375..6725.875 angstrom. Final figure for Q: 1.07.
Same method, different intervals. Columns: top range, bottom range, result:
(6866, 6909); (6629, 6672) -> 1.05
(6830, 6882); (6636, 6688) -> 1.05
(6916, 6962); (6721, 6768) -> 1.08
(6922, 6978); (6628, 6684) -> 1.06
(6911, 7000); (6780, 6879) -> 1.04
